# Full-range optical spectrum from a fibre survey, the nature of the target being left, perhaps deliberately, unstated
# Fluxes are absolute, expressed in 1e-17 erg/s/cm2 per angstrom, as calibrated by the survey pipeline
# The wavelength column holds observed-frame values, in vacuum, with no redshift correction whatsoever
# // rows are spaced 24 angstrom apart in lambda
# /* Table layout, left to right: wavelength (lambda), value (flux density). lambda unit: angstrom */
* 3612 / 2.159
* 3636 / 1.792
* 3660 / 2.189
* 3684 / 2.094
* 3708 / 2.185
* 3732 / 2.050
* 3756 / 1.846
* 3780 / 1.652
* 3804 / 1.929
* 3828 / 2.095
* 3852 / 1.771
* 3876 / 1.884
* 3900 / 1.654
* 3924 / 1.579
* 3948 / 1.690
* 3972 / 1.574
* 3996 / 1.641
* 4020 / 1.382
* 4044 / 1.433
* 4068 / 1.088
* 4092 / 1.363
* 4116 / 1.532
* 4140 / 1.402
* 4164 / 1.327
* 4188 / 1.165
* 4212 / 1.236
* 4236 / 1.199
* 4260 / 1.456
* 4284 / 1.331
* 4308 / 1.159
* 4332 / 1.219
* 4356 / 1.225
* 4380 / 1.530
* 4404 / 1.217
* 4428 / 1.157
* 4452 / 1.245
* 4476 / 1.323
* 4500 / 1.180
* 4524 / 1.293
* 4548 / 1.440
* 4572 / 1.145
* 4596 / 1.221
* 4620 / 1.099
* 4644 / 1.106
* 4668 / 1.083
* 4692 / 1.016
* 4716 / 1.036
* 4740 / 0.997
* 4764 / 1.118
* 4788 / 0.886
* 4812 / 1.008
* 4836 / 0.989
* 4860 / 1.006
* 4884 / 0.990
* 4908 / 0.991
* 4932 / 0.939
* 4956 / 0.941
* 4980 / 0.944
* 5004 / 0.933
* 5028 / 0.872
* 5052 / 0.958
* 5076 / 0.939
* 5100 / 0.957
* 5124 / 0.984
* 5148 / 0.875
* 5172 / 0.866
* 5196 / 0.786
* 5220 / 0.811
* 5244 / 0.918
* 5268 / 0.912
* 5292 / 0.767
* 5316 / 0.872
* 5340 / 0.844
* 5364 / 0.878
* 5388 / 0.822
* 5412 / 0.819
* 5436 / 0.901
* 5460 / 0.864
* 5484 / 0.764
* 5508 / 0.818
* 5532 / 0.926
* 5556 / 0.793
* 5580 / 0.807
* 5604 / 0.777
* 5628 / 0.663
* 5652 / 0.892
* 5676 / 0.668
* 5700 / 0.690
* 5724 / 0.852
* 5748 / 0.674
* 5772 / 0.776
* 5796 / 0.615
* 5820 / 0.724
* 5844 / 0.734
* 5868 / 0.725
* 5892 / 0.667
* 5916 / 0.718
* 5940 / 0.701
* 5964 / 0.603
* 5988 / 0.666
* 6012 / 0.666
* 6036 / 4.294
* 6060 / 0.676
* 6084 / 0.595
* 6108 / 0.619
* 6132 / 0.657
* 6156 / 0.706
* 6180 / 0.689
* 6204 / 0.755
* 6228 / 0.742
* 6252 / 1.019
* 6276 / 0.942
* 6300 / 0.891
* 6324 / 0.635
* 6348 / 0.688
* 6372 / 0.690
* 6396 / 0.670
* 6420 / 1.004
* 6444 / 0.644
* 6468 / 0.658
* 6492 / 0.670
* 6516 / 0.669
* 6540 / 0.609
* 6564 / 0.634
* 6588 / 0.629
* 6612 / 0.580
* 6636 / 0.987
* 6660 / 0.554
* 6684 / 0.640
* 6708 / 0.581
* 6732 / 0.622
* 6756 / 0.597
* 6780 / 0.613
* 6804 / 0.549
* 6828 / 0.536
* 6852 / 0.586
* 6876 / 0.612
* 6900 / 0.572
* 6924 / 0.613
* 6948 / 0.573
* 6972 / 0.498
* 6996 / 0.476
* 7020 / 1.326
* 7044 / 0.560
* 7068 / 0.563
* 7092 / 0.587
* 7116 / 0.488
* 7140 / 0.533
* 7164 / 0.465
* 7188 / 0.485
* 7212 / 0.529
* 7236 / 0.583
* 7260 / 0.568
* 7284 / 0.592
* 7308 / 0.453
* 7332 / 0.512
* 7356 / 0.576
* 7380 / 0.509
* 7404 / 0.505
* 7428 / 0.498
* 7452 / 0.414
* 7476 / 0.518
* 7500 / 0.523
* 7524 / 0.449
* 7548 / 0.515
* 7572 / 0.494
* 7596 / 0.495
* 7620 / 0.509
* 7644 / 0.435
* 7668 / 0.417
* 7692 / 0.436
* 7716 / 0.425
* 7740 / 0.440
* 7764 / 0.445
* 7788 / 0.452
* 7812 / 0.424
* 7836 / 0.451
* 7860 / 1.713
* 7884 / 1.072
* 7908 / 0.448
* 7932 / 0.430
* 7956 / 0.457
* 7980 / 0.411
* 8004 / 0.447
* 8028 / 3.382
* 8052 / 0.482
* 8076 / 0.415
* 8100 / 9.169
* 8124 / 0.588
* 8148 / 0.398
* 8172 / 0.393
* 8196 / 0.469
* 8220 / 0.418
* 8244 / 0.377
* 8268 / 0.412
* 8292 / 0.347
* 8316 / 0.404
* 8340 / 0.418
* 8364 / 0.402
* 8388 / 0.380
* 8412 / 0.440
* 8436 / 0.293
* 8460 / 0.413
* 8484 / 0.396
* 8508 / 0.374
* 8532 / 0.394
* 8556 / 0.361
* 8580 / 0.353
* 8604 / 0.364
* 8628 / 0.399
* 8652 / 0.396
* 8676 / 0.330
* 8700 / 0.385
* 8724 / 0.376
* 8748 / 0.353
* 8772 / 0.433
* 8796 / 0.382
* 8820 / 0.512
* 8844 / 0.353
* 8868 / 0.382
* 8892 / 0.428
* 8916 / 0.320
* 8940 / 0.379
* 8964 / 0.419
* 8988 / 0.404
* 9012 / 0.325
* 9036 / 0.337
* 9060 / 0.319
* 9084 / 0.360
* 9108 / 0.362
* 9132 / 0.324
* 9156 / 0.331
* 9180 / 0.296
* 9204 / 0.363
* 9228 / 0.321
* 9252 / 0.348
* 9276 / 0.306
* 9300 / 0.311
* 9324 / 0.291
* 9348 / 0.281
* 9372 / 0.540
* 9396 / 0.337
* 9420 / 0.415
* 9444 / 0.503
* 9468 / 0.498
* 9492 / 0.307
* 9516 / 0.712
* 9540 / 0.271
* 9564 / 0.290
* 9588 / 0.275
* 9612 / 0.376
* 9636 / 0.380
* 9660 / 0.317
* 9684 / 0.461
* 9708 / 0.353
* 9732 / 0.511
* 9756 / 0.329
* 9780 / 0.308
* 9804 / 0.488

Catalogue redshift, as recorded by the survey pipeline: 0.619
